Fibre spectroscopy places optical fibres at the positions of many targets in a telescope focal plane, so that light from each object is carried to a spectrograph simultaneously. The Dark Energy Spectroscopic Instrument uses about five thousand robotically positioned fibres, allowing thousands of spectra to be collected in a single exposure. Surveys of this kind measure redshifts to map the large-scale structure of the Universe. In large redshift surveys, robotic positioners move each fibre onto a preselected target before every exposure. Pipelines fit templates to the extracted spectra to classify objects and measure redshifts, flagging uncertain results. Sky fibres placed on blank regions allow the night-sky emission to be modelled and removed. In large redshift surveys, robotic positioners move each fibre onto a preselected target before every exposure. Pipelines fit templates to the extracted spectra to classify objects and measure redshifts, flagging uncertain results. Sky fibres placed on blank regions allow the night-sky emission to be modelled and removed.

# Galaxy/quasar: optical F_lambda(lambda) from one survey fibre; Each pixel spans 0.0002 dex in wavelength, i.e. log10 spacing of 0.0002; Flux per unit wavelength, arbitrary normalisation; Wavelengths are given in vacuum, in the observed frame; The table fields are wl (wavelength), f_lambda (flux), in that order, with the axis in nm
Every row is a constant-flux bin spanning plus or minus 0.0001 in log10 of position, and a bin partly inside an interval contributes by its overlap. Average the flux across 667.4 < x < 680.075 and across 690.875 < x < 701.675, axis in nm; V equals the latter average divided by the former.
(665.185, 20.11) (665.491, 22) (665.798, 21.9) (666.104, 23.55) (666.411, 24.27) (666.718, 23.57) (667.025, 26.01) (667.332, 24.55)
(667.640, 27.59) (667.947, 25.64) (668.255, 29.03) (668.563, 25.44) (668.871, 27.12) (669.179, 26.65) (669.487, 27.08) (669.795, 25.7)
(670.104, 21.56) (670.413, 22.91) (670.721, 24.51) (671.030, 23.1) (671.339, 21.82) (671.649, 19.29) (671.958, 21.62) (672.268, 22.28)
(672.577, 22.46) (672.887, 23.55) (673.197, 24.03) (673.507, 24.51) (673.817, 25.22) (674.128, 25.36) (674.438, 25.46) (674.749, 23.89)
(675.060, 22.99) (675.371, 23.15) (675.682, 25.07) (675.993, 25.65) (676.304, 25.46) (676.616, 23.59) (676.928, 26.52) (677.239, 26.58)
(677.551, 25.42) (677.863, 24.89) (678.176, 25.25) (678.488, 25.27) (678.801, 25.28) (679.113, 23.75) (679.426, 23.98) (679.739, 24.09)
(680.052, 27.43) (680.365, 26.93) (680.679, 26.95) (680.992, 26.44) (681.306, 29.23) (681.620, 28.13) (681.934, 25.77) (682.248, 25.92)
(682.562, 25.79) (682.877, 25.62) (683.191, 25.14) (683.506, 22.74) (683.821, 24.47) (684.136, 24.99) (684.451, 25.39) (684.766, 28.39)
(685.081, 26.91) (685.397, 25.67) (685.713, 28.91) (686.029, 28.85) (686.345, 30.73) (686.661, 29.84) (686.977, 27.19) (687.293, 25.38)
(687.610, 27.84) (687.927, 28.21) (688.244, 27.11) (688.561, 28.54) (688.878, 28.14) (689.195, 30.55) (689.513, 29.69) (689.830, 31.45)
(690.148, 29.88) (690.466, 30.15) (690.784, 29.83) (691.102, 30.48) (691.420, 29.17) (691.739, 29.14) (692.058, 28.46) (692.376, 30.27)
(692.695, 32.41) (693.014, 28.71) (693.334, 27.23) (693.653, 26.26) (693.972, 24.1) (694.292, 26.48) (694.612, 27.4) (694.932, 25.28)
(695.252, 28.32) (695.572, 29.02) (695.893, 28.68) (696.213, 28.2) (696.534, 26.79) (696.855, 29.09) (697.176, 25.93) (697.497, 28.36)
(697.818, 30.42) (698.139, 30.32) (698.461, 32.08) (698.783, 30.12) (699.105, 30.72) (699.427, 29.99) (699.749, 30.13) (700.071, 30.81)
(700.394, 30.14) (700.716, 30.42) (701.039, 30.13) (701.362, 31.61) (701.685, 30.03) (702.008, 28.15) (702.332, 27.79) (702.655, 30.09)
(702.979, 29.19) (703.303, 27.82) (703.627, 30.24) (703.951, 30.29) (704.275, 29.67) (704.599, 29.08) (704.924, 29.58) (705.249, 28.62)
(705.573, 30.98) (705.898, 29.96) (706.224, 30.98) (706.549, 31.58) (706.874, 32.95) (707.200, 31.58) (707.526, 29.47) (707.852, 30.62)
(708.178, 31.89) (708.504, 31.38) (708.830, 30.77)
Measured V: 1.2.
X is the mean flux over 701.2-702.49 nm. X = 29.4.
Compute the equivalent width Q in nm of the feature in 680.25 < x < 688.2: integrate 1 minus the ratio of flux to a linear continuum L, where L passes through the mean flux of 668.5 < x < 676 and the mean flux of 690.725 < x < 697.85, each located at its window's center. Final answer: -0.18 nm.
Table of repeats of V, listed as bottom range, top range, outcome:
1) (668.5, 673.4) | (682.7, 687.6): 1.13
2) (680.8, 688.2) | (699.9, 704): 1.11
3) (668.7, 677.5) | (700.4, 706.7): 1.23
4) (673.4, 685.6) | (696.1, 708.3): 1.17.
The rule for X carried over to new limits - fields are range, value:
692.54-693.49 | 29.4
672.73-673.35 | 23.8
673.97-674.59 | 25.4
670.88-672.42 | 21.6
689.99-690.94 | 30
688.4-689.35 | 29.1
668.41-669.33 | 26.4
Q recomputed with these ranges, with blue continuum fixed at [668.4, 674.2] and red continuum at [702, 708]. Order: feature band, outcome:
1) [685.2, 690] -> -0.30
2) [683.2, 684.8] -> 0.08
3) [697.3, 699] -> -0.09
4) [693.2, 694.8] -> 0.10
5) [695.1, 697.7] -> 0.03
